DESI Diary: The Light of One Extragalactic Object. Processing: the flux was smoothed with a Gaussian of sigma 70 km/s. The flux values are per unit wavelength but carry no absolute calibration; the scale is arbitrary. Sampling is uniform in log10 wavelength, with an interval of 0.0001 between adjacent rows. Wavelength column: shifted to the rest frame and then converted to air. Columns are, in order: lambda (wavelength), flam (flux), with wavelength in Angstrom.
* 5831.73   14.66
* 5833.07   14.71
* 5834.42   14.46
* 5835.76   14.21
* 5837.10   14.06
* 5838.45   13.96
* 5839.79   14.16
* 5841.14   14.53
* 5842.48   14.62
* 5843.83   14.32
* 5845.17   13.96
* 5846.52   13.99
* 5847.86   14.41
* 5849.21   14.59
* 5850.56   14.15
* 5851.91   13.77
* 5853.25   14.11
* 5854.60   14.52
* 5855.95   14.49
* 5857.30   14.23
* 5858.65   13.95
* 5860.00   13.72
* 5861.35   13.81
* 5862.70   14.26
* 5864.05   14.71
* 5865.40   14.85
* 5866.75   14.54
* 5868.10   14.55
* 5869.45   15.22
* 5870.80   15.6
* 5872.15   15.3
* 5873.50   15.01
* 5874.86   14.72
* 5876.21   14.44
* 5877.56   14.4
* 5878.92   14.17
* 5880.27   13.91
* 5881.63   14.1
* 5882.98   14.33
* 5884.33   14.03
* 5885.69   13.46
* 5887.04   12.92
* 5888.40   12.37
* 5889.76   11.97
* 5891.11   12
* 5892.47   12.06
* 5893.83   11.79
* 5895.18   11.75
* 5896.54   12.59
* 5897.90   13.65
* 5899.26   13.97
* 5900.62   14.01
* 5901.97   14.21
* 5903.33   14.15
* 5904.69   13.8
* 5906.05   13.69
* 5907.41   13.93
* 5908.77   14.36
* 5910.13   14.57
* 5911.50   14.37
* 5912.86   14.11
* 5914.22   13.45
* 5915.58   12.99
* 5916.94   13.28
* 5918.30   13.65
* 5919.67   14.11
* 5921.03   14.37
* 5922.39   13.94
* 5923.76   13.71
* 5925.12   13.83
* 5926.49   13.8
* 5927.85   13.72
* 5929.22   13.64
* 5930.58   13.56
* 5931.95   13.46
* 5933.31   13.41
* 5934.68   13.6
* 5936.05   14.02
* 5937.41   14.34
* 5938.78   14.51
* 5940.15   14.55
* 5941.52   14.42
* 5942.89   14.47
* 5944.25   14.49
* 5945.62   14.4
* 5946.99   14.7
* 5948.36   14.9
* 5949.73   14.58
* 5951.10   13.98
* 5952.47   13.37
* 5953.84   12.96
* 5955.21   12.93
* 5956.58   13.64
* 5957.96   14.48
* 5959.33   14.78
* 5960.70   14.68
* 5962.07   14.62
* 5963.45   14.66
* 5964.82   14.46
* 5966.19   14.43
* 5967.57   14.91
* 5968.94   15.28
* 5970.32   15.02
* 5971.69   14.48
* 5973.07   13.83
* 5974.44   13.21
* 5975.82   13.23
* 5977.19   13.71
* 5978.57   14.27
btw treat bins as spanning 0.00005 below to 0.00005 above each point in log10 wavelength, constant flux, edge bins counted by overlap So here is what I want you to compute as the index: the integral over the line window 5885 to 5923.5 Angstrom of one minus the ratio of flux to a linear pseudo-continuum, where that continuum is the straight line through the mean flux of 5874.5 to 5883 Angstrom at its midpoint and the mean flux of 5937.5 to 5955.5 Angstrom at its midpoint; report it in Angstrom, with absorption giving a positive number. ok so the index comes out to 2.3 Angstrom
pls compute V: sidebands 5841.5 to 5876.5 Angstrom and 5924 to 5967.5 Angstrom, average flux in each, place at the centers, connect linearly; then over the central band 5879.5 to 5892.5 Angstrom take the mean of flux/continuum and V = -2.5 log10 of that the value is 0.09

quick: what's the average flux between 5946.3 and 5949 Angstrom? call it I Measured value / 14.8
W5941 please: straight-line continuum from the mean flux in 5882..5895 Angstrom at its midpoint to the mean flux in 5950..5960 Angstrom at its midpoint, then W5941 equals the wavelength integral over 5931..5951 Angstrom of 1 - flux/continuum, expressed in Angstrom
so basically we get -1.0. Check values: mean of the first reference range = 12.8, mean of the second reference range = 13.8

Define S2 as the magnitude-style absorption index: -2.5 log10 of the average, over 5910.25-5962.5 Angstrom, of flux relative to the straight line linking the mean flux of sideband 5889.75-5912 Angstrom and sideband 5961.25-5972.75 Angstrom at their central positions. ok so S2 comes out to 0.01 mag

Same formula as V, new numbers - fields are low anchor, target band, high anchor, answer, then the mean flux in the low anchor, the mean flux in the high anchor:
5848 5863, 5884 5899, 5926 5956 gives 0.12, 14.1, 14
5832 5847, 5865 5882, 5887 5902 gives -0.11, 14.3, 12.7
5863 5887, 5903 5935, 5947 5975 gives 0.04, 14.5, 14.3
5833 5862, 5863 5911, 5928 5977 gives 0.02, 14.2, 14.2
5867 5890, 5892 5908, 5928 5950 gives 0.07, 14.2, 14.2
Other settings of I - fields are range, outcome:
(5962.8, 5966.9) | 14.5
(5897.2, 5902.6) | 14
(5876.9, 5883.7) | 14.2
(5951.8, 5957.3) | 13.2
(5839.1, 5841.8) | 14.3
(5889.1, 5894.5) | 12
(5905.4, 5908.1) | 13.8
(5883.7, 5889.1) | 13.2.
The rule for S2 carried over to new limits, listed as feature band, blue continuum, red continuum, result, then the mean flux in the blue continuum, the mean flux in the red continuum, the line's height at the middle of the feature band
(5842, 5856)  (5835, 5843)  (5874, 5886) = 0.00 mag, 14.3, 14.2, 14.2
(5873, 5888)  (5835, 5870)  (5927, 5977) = 0.01 mag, 14.3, 14.2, 14.3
